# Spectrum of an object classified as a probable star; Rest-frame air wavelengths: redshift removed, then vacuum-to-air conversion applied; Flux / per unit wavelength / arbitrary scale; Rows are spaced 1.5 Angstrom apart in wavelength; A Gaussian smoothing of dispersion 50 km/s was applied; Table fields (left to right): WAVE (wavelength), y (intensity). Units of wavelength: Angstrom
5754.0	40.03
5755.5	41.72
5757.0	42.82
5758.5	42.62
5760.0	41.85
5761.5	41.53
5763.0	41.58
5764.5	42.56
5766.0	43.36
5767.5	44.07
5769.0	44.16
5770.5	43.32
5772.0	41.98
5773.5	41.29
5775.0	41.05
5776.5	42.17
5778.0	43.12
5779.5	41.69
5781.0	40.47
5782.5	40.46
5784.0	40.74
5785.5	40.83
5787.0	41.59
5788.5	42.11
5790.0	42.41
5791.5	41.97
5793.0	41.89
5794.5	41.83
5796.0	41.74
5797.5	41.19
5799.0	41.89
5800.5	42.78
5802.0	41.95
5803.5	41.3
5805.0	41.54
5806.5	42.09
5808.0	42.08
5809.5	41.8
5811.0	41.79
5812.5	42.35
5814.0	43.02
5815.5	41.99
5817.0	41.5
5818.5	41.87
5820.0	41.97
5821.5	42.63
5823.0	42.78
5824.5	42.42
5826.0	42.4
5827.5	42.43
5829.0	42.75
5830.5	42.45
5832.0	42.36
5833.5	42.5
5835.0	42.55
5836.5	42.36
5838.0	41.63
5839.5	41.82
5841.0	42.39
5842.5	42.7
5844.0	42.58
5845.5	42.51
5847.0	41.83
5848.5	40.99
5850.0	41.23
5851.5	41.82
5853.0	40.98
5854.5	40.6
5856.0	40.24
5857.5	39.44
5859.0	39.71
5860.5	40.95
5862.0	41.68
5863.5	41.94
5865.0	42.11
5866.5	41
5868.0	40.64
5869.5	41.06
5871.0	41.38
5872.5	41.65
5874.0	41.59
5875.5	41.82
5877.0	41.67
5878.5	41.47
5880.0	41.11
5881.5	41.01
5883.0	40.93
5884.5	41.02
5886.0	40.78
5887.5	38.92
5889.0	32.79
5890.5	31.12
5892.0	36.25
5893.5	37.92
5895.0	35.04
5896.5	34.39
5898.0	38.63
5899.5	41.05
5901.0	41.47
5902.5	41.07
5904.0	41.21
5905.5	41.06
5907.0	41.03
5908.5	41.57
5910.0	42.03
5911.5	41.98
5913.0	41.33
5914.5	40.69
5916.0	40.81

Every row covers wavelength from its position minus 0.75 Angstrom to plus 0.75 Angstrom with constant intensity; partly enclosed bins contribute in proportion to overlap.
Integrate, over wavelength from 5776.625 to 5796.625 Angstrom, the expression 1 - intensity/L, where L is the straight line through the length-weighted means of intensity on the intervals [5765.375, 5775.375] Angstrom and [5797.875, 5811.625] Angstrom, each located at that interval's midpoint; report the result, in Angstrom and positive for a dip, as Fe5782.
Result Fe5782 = 0.4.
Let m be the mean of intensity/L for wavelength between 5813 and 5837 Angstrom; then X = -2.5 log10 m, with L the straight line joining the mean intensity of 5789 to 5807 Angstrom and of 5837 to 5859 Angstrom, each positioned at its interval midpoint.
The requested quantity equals -0.02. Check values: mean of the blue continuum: 41.9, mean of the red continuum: 41.4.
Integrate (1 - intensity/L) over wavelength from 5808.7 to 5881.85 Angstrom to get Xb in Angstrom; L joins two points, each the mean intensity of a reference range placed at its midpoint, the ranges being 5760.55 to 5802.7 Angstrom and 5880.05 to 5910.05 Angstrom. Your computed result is -2.7 Angstrom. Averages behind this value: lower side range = 42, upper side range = 38.9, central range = 41.7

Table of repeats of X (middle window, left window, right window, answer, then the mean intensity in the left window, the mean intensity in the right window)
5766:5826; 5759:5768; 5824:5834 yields 0.01 mag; 42.5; 42.5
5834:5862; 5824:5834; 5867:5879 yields 0.01 mag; 42.5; 41.4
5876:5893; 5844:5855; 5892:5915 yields 0.04 mag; 41.5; 39.9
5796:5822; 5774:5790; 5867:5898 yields -0.03 mag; 41.5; 39.1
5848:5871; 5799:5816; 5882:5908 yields -0.03 mag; 42.1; 38.6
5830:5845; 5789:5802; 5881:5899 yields -0.06 mag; 42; 37.4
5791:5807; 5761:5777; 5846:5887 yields 0.01 mag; 42.5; 41.1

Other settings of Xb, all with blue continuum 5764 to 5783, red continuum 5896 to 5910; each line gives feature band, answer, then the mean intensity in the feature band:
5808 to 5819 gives -0.09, 42.1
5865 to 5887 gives -0.25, 41.2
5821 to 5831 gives -0.25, 42.6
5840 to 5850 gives -0.21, 42.1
